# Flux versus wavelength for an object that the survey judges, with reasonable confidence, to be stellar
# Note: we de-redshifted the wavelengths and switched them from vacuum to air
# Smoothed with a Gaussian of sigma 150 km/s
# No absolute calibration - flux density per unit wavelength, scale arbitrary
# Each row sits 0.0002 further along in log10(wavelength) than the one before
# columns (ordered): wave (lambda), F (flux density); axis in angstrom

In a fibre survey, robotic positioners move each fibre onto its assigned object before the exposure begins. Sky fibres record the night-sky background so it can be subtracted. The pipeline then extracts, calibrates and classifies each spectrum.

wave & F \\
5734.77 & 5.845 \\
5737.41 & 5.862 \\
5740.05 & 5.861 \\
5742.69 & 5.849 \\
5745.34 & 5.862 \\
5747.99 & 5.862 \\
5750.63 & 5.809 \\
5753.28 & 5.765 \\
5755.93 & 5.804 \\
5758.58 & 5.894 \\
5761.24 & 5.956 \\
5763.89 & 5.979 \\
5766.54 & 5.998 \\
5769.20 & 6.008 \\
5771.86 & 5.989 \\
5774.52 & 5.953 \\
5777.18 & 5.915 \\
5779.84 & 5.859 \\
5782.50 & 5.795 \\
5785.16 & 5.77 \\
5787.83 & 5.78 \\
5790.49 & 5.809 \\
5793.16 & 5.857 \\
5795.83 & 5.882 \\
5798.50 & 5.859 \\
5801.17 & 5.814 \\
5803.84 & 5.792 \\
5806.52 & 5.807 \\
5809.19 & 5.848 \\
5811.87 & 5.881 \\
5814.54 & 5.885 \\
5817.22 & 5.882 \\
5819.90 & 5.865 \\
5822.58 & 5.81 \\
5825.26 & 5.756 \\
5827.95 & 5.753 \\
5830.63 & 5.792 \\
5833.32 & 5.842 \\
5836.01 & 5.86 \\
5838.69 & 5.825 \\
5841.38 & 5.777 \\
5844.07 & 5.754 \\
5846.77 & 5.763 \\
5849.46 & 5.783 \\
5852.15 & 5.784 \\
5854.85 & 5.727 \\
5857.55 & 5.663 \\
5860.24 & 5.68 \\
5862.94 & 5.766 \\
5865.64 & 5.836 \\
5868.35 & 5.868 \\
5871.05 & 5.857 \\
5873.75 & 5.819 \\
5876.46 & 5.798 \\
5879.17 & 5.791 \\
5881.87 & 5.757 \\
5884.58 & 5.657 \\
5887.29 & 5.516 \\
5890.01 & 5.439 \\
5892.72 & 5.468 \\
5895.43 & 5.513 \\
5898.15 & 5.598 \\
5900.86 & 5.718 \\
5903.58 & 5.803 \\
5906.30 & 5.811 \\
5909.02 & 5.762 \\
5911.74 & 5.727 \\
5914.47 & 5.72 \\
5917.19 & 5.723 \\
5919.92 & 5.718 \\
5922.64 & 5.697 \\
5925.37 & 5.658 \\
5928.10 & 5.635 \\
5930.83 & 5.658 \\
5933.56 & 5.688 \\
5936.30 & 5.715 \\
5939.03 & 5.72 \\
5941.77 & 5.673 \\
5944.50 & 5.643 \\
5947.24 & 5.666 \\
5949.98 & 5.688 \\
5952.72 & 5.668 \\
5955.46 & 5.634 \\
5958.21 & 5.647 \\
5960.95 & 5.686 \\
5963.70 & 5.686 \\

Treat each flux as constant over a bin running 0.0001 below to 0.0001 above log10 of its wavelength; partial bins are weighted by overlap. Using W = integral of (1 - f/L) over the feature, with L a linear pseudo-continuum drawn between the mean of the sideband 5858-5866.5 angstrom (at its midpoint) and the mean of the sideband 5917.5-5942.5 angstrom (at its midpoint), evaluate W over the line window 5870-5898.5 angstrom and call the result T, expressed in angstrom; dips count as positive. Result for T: 0.37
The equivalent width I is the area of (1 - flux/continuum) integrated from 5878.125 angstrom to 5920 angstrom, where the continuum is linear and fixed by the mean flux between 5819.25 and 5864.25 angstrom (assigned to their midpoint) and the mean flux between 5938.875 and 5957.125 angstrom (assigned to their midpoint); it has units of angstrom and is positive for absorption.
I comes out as 0.4 angstrom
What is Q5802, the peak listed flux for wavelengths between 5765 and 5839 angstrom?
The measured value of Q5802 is 6.008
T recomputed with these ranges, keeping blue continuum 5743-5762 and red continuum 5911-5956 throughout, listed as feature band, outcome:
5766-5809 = -0.4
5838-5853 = 0.0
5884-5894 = 0.4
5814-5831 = -0.1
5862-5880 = -0.3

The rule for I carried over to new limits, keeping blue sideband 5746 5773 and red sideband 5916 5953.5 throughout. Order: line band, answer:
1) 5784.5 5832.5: 0.1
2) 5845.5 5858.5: 0.1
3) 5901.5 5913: -0.1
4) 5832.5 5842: 0.0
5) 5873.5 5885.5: 0.0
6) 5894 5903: 0.2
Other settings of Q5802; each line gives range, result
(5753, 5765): 5.979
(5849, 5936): 5.868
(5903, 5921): 5.811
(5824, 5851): 5.86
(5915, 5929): 5.723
